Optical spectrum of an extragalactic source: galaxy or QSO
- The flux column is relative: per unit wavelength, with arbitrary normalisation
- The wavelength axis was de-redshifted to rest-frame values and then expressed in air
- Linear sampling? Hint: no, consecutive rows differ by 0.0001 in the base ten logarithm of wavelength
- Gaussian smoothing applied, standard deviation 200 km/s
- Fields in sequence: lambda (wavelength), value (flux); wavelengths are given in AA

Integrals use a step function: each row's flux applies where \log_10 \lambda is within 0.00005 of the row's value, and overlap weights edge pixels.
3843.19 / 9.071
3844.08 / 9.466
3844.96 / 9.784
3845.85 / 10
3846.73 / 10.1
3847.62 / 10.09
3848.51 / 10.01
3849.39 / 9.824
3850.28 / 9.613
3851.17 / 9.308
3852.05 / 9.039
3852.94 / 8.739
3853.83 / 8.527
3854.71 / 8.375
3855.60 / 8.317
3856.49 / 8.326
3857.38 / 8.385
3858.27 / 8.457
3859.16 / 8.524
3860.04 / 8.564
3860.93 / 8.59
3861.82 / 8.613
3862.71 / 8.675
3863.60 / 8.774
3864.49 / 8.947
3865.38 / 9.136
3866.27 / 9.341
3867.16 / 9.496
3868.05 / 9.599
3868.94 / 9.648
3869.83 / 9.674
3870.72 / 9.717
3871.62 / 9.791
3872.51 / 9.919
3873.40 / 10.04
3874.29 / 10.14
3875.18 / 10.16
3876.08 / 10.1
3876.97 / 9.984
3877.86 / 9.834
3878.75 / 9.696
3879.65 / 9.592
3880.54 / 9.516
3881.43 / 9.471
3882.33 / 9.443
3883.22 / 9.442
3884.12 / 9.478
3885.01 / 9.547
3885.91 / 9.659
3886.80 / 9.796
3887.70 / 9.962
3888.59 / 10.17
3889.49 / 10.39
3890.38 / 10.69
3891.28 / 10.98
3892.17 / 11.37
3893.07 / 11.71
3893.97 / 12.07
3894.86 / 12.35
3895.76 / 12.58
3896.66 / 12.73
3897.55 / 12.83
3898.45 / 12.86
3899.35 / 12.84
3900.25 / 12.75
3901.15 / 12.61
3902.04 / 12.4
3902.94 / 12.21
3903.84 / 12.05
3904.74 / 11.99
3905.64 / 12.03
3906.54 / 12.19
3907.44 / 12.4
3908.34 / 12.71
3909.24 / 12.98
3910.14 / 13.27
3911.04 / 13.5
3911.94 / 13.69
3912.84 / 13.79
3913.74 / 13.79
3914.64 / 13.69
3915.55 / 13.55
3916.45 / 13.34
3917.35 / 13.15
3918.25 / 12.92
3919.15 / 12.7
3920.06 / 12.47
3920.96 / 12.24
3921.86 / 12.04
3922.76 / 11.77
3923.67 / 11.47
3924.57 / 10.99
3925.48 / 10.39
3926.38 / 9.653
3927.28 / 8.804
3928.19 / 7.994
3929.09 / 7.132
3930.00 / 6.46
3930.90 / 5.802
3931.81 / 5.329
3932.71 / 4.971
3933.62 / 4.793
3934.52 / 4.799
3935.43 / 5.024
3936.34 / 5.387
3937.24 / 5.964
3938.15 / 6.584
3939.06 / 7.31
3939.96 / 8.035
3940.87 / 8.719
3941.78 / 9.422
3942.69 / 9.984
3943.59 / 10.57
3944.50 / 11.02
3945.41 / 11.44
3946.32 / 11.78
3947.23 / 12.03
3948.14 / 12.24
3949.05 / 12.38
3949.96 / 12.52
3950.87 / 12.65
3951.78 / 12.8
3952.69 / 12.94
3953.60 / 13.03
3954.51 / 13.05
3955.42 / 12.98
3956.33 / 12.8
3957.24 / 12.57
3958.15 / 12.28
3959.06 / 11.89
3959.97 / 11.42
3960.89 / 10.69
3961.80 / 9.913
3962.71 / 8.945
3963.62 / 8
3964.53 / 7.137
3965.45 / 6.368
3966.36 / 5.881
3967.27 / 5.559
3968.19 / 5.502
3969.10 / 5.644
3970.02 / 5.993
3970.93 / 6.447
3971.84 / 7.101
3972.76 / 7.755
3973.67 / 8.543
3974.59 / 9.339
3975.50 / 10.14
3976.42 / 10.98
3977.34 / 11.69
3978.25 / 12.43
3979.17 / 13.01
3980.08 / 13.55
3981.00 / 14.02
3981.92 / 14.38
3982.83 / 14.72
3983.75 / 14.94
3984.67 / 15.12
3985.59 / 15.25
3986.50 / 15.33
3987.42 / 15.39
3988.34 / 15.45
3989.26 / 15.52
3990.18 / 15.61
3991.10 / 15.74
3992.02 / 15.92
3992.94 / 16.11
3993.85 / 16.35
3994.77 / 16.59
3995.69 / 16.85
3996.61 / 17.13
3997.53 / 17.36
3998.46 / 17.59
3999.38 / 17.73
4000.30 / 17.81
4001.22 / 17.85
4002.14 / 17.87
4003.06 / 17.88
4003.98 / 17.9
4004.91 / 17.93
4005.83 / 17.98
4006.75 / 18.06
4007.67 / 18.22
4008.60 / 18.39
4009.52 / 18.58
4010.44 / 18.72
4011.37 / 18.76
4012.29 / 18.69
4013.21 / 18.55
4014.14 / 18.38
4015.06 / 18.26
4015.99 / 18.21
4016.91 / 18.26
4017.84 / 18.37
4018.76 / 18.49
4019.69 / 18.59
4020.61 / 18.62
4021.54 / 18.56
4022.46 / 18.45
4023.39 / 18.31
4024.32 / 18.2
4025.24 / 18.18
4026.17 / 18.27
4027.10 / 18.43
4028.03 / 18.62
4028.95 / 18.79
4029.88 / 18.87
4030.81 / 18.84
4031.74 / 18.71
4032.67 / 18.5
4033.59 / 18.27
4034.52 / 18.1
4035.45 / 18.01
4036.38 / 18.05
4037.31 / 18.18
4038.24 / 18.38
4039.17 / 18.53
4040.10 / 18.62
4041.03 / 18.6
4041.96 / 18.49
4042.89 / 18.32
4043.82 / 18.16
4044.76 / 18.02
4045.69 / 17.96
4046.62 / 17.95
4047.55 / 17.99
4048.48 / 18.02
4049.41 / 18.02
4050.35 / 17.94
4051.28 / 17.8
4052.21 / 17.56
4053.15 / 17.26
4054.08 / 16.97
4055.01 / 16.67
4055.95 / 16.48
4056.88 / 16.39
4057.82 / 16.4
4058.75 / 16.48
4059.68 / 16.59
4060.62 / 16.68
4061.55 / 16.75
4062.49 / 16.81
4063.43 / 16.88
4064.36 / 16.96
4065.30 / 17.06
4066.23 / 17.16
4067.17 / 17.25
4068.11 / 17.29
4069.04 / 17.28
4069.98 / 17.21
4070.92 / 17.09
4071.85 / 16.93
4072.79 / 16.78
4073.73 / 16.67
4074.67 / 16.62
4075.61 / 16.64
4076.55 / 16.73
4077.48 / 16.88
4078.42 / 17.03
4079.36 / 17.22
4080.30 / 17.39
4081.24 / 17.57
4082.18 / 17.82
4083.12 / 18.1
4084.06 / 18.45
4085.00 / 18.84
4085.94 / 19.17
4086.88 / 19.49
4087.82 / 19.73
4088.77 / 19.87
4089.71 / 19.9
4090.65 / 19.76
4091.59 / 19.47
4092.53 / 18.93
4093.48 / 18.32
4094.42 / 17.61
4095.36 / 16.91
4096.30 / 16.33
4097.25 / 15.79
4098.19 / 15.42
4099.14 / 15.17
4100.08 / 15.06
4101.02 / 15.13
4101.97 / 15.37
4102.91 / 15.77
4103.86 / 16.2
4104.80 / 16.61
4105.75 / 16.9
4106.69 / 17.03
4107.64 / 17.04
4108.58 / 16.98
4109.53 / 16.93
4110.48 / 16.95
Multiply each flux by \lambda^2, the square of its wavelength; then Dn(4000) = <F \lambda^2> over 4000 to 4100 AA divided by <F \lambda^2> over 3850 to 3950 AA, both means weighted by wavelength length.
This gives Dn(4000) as 1.88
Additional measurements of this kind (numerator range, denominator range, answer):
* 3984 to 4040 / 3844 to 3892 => 2.01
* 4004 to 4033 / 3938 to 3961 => 1.68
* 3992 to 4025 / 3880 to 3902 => 1.72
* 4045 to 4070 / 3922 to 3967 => 1.91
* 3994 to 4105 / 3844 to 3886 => 2.08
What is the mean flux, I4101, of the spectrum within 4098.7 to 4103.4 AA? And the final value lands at 15.3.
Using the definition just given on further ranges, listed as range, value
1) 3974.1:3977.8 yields 10.5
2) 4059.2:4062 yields 16.7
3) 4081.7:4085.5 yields 18.3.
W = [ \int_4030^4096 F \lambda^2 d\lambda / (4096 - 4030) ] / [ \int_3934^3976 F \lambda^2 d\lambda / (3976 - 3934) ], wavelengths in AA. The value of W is 2.00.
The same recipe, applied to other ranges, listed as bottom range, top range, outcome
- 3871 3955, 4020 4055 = 1.81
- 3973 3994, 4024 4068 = 1.33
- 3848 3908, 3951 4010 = 1.37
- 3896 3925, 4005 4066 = 1.51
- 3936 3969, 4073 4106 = 1.86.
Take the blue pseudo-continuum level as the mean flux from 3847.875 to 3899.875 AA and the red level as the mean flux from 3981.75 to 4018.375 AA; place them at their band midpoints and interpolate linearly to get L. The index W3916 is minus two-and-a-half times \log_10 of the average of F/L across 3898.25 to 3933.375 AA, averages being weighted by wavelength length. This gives 0.07 mag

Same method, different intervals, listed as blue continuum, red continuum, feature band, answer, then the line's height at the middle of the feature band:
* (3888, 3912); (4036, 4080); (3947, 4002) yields 0.18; 14.6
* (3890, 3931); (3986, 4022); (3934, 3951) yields 0.44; 13.8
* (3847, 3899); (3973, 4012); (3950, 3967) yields 0.27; 14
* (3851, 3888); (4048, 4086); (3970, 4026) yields -0.10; 14.4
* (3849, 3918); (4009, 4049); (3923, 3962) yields 0.39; 13.8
